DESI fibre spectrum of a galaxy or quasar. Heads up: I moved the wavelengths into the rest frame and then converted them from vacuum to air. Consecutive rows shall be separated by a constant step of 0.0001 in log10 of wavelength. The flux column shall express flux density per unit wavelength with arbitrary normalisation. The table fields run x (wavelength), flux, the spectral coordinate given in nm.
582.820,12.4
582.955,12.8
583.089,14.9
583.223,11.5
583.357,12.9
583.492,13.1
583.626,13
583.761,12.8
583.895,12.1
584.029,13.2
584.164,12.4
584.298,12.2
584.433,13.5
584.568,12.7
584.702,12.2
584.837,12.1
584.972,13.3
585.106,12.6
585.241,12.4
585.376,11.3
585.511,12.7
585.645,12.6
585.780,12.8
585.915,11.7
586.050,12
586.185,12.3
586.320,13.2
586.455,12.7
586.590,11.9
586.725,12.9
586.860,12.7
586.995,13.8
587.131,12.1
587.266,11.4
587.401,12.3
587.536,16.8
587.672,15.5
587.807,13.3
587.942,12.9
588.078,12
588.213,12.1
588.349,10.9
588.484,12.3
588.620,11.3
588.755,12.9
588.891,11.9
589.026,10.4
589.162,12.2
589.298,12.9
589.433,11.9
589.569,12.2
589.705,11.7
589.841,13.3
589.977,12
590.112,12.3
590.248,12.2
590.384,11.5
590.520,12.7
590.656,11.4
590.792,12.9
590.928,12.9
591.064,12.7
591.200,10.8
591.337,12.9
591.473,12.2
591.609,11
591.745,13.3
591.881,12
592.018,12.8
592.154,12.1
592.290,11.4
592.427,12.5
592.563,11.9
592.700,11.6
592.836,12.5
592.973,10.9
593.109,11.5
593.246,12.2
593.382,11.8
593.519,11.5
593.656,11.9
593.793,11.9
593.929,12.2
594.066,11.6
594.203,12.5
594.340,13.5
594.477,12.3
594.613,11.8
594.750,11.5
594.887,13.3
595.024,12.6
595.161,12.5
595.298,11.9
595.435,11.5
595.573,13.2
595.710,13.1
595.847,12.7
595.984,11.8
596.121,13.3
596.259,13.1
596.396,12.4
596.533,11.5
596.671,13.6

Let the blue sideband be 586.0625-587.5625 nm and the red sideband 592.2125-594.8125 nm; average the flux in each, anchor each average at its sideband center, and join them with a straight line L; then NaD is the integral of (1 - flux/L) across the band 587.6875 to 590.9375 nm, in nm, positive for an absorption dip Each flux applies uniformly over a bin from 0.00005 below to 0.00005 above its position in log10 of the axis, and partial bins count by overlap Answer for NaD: 0.07 nm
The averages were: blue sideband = 12.8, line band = 12.2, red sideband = 12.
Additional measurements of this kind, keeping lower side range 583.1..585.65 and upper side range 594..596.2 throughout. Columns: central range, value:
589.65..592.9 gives 0.08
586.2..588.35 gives -0.07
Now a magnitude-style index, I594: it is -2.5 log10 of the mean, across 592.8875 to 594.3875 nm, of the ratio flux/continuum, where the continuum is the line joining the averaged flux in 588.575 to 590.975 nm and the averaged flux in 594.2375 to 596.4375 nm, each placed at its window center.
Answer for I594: 0.043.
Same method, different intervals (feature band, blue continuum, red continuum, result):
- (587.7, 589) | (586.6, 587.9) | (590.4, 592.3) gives 0.07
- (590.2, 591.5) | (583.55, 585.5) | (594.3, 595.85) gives 0.03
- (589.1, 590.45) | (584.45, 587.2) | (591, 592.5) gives 0.00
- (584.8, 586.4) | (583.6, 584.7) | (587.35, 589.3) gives 0.02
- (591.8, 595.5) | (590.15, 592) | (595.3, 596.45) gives 0.03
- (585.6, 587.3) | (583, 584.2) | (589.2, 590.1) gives 0.01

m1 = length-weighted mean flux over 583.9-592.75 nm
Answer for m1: 12.4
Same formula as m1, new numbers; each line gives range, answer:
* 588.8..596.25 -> 12.2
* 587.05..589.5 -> 12.5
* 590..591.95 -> 12.2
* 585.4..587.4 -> 12.5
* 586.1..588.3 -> 13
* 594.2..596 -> 12.5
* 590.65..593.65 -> 12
